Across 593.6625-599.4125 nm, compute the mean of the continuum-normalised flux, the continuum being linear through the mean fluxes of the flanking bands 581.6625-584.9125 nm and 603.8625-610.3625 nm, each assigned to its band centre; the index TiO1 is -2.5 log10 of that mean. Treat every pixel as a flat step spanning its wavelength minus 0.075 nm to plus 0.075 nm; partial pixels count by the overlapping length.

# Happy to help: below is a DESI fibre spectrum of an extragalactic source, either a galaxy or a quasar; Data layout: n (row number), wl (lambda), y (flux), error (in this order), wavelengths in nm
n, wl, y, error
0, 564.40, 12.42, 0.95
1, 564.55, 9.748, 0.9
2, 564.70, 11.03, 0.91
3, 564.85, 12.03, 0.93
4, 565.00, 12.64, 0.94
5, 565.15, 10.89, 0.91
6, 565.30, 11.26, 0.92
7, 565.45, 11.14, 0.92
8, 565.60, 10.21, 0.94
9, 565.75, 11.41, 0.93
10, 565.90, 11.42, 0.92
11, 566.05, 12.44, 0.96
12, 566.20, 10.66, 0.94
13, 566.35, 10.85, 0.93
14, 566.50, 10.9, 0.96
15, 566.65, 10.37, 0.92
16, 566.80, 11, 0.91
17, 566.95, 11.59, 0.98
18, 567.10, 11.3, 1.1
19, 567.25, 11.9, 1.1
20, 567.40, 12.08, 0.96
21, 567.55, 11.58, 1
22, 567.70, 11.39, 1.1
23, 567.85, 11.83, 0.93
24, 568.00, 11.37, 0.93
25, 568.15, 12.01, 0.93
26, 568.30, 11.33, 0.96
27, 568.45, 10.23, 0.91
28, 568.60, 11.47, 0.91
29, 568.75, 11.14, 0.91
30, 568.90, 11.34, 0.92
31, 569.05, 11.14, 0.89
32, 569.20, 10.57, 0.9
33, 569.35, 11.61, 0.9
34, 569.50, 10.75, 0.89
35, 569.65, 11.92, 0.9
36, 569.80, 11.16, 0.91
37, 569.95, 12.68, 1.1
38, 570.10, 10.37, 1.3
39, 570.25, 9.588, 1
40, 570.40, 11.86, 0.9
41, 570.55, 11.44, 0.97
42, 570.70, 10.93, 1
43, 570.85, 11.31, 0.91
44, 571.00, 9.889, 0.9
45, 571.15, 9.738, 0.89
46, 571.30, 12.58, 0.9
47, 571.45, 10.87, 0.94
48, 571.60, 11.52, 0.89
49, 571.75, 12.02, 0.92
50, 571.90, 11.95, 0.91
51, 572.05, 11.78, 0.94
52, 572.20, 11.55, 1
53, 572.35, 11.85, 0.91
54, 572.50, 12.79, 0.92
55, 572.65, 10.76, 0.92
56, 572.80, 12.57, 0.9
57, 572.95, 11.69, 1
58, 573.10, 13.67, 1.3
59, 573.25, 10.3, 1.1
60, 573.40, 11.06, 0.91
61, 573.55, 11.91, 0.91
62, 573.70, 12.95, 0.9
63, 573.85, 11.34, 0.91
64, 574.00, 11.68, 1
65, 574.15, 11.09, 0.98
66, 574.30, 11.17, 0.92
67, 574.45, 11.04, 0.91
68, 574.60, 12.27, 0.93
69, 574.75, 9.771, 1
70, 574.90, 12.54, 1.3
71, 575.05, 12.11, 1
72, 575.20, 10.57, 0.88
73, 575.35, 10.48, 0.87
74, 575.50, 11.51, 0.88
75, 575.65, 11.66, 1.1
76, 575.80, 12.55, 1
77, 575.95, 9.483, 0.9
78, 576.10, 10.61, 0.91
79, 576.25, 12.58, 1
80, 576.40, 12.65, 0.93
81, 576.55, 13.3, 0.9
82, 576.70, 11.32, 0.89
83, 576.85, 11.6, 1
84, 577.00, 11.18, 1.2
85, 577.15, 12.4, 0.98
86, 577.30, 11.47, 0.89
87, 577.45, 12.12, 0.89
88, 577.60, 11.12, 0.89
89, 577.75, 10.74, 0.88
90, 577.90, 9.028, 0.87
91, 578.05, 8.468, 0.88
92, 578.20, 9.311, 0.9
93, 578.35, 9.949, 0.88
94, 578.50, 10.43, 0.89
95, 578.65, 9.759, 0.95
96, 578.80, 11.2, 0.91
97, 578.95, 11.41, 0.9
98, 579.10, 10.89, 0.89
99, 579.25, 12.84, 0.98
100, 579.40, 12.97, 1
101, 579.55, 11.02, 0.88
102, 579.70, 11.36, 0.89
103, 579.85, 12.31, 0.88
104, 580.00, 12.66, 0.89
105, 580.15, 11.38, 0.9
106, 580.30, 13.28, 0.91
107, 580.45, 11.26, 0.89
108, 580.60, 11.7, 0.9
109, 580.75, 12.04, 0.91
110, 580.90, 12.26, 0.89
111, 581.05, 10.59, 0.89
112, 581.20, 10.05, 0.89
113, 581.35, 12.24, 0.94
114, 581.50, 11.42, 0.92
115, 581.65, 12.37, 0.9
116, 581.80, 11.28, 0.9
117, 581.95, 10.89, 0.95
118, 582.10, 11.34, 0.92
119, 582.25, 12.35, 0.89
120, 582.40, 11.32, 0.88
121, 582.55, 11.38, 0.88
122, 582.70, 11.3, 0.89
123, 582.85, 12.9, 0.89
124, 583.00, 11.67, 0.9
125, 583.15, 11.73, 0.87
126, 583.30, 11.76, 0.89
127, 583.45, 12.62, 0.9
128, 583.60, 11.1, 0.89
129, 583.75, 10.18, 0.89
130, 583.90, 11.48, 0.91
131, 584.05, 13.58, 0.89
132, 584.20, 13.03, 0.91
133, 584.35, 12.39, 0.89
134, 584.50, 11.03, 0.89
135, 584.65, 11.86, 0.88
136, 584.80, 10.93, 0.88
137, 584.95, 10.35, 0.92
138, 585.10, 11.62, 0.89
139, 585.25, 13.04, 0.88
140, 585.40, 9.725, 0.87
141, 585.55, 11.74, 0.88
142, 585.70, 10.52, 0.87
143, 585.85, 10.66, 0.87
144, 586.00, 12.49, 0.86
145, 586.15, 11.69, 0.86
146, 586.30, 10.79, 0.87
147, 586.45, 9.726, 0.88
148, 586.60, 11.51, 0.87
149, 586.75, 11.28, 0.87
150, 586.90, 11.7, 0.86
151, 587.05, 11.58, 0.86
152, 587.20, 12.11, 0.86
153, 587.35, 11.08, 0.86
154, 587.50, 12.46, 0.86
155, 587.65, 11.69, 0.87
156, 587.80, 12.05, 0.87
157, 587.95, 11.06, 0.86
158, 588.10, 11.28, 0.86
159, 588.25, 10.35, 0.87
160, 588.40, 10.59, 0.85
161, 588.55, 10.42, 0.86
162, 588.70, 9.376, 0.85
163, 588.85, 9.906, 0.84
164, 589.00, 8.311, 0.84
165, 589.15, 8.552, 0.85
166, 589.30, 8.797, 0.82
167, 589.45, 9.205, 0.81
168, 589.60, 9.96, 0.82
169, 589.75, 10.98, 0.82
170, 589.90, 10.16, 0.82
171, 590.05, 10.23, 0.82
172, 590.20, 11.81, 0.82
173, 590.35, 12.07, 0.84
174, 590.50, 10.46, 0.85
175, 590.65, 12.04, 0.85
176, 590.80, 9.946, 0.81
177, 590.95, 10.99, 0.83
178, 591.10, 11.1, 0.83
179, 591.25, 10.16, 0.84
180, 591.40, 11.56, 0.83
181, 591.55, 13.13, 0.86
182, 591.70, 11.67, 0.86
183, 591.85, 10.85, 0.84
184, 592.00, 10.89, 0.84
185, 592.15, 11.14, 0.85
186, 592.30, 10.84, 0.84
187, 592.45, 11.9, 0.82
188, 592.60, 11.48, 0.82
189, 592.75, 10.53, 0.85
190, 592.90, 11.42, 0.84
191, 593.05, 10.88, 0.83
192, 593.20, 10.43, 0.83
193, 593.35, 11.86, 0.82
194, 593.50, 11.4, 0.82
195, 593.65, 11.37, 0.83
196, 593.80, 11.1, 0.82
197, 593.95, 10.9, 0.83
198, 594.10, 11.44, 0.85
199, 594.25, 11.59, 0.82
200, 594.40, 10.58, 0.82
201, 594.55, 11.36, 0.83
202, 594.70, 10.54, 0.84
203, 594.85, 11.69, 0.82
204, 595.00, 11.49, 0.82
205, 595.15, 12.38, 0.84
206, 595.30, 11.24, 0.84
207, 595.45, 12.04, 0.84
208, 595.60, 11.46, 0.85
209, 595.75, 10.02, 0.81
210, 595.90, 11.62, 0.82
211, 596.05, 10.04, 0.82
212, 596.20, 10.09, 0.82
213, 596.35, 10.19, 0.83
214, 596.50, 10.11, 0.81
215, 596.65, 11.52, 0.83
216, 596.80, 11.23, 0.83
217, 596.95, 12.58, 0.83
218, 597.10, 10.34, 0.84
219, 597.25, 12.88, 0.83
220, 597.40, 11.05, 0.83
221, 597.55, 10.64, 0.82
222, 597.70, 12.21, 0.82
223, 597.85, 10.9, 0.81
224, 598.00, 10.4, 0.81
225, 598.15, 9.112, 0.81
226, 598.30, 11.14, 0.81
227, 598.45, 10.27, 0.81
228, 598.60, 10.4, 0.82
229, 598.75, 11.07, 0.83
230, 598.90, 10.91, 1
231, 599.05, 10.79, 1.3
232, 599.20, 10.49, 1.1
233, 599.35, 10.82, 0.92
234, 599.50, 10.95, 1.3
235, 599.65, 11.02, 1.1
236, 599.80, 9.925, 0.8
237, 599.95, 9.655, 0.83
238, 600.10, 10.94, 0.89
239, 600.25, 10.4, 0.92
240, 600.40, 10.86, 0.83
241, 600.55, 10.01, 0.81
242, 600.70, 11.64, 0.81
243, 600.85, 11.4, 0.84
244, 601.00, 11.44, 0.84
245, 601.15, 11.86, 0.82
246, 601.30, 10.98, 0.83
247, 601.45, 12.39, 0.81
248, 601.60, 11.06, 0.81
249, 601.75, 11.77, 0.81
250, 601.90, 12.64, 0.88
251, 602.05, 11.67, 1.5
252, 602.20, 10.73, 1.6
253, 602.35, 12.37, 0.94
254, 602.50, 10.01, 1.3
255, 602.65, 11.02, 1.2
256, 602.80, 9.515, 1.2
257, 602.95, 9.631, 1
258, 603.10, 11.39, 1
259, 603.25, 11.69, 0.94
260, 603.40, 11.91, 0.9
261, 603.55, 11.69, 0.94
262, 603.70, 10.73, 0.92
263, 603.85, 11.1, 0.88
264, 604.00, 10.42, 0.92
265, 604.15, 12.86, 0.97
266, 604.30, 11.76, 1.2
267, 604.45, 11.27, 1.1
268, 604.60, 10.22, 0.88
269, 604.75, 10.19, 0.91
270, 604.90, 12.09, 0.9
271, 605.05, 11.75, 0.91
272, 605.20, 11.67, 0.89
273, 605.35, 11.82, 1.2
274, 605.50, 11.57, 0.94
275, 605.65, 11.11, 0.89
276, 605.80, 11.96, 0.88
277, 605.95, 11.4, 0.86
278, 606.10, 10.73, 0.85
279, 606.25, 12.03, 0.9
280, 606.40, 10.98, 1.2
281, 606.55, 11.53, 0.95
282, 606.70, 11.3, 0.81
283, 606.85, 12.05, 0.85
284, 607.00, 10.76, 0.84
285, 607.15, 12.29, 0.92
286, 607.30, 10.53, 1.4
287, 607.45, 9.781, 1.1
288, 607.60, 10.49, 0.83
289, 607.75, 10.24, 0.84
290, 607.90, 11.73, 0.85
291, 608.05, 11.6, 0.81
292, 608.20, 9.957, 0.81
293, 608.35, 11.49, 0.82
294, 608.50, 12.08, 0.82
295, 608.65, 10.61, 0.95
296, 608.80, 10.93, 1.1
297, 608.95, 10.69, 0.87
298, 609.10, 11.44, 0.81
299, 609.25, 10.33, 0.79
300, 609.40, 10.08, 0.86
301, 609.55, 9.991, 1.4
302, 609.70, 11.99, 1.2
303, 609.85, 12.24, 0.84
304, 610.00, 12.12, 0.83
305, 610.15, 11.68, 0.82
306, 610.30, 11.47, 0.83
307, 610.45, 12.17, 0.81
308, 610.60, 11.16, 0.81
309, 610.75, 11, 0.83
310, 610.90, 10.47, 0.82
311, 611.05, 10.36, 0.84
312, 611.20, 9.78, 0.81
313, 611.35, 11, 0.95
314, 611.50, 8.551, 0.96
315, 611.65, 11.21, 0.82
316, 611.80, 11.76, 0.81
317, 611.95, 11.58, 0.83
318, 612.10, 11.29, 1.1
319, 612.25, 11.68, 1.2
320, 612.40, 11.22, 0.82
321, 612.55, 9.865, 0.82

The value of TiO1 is 0.04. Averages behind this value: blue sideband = 11.7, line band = 11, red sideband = 11.2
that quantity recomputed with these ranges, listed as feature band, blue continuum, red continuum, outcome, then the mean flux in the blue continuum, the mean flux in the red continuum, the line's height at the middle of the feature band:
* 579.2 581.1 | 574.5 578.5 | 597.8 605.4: -0.078 mag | 11.2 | 11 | 11.1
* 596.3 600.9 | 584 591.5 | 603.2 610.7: 0.031 mag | 11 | 11.3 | 11.2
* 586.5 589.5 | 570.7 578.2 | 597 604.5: 0.055 mag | 11.4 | 11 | 11.2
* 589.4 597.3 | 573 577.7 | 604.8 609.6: 0.023 mag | 11.6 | 11.2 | 11.3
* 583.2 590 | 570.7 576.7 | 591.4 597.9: 0.031 mag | 11.6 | 11.2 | 11.4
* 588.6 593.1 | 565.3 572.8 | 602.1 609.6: 0.052 mag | 11.3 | 11.1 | 11.2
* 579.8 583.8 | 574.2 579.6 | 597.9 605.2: -0.049 mag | 11.2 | 11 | 11.2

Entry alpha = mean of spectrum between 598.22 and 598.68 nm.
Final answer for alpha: 10.6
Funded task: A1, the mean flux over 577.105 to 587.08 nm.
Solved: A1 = 11.4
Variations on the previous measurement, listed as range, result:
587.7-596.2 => 10.9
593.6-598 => 11.2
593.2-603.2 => 11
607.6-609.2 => 11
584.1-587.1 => 11.4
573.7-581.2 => 11.4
